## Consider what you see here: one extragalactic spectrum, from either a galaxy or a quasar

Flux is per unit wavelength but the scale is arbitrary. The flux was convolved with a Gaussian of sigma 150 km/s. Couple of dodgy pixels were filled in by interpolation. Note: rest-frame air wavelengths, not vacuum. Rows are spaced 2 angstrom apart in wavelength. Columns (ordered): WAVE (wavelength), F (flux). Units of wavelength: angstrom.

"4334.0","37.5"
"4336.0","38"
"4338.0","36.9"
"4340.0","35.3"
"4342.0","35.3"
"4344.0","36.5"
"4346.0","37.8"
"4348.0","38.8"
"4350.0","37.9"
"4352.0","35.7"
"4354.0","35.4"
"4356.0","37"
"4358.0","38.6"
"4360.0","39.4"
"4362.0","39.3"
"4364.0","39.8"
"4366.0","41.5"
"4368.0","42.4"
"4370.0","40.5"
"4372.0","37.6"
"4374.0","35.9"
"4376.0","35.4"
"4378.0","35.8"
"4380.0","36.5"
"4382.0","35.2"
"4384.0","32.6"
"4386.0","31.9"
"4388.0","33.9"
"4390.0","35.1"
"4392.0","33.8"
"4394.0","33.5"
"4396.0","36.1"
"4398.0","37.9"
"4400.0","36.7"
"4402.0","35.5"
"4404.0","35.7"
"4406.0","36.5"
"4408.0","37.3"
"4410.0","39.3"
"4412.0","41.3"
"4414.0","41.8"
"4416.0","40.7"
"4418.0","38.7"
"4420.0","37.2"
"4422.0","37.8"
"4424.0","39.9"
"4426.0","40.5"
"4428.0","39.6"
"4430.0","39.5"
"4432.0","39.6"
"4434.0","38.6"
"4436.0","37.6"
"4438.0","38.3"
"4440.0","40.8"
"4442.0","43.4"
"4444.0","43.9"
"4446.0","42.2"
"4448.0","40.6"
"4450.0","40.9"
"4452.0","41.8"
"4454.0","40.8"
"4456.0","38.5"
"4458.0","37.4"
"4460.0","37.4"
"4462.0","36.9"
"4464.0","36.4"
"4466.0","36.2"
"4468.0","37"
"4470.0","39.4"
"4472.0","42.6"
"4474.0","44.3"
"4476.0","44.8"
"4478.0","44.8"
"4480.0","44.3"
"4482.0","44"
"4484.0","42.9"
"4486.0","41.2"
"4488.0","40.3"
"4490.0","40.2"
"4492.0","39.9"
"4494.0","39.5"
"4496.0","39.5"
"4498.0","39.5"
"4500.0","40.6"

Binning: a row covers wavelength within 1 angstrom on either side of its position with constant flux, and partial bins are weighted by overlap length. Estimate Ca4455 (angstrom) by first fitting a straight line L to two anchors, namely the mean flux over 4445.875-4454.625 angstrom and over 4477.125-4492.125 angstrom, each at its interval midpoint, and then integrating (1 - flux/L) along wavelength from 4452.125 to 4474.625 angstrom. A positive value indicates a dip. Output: 1.5 angstrom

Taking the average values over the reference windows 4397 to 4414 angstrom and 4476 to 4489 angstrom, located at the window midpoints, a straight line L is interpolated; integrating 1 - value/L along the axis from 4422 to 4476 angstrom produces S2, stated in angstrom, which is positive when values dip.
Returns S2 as 1.20 angstrom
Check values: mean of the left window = 37.8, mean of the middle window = 39.8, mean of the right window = 43.1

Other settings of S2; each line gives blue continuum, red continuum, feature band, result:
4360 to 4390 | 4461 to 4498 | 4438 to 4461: -0.5 angstrom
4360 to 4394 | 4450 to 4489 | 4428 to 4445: -0.4 angstrom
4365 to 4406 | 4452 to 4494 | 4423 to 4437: -0.4 angstrom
